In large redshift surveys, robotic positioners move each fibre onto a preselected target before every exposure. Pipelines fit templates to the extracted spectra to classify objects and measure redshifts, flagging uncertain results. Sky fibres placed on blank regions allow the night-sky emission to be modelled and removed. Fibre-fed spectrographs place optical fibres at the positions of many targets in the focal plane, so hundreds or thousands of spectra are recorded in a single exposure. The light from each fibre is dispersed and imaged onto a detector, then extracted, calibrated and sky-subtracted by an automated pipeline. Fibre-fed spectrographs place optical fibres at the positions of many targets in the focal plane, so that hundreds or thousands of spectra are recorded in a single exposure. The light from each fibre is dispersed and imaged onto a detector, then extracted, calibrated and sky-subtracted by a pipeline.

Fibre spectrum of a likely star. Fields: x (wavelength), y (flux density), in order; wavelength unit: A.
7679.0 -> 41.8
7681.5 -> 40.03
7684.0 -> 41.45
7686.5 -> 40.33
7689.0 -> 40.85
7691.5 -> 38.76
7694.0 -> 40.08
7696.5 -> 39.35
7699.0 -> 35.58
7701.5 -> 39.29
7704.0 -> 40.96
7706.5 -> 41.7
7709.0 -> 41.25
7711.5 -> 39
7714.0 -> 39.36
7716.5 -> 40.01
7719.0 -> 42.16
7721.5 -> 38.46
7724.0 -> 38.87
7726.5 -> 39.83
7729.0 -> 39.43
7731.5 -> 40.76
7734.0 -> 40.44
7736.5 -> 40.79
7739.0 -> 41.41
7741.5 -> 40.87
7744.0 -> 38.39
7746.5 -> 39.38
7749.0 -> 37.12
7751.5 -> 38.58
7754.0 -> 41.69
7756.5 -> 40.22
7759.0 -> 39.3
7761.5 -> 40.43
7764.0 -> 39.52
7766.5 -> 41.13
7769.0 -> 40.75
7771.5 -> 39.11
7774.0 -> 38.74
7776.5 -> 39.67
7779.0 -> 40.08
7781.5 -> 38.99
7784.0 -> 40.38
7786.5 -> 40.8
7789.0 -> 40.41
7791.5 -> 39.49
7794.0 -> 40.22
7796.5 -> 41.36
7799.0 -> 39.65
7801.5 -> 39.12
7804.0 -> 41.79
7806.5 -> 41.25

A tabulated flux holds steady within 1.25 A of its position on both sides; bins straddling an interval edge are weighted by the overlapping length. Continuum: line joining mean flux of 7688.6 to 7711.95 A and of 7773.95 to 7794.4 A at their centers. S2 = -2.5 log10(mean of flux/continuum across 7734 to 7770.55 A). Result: 0.00 mag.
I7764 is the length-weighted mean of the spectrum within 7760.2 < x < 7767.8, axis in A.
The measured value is 40.4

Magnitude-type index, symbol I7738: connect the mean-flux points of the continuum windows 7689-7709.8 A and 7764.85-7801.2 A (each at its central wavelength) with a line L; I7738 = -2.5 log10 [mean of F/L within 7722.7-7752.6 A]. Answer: 0.00 mag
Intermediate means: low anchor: 39.7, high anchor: 40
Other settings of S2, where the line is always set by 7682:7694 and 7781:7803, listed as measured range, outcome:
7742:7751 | 0.05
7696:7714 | 0.02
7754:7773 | 0.00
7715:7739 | 0.00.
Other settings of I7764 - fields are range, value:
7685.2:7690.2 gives 40.6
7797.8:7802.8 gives 39.4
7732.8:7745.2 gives 40.4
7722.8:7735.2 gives 39.9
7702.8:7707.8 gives 41.3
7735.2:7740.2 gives 41.1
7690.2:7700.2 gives 38.5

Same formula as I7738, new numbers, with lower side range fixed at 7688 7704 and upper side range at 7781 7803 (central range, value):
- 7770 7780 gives 0.014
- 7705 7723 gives -0.027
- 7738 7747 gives -0.012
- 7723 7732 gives -0.006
